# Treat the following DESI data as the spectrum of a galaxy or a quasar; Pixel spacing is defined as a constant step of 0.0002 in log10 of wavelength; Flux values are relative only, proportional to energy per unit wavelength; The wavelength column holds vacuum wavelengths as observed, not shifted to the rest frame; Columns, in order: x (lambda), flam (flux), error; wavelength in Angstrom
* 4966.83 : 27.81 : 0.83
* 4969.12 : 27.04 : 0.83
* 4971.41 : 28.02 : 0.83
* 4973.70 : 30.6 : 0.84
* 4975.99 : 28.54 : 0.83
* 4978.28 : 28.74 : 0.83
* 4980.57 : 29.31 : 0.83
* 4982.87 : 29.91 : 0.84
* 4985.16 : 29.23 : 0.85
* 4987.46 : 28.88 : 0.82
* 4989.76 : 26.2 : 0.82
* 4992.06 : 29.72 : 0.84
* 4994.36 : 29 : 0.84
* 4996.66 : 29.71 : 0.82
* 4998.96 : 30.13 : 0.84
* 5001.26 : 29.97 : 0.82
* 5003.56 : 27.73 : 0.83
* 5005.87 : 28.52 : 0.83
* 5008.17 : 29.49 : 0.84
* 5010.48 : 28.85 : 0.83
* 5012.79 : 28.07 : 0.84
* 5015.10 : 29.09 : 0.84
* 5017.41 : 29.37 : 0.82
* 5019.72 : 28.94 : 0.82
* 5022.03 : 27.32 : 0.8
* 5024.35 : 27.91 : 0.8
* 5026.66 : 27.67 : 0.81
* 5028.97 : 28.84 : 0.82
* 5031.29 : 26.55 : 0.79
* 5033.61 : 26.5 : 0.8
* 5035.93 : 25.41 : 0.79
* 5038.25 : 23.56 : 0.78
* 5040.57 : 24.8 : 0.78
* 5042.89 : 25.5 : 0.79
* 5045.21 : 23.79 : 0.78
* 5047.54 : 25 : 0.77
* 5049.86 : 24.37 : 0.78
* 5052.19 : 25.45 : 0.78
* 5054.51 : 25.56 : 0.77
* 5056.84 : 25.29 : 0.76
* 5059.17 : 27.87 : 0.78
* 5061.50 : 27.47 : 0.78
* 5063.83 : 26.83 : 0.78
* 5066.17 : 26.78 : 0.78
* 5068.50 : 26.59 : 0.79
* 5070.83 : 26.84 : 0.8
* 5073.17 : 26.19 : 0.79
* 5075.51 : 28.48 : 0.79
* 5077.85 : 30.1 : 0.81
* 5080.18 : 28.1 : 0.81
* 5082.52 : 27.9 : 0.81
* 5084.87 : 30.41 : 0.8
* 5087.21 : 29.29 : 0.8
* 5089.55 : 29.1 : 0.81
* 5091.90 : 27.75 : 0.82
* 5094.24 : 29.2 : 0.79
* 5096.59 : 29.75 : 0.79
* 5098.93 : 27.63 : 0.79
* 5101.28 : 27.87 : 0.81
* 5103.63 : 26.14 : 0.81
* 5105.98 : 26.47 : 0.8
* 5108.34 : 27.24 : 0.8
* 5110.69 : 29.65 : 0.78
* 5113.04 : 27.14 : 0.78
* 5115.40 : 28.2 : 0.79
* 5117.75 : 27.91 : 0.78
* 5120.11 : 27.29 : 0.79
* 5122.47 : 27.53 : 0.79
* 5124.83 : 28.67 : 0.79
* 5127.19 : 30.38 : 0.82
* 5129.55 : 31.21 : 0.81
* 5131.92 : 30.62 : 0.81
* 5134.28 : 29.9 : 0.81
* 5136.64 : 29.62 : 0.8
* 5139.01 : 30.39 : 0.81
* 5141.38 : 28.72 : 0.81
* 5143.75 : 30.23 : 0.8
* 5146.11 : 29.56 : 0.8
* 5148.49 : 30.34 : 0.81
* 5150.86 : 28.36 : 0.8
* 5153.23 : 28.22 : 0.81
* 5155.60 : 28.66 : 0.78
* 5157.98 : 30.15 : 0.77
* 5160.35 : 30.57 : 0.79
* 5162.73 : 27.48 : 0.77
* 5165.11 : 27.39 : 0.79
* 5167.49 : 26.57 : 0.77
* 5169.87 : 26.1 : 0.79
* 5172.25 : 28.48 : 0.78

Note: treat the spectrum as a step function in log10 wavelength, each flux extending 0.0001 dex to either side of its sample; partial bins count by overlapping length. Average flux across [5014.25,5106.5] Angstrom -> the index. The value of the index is 27.2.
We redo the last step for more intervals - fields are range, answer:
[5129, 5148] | 30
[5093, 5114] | 27.9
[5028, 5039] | 26.2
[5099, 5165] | 28.8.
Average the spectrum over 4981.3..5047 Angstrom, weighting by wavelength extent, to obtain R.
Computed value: 27.9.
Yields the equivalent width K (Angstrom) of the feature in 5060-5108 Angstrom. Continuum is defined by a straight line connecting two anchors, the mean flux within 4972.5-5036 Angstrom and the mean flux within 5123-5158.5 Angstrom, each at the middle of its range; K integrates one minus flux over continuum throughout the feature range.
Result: 2.1 Angstrom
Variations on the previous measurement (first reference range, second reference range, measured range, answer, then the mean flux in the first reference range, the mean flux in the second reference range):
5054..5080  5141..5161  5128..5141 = -0.6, 27.2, 29.4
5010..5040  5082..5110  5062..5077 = 0.5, 27.5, 28.3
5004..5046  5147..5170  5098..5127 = 0.3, 27.3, 28.5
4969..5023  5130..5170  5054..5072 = 1.4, 28.9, 29.1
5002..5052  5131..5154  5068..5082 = 0.2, 27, 29.6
